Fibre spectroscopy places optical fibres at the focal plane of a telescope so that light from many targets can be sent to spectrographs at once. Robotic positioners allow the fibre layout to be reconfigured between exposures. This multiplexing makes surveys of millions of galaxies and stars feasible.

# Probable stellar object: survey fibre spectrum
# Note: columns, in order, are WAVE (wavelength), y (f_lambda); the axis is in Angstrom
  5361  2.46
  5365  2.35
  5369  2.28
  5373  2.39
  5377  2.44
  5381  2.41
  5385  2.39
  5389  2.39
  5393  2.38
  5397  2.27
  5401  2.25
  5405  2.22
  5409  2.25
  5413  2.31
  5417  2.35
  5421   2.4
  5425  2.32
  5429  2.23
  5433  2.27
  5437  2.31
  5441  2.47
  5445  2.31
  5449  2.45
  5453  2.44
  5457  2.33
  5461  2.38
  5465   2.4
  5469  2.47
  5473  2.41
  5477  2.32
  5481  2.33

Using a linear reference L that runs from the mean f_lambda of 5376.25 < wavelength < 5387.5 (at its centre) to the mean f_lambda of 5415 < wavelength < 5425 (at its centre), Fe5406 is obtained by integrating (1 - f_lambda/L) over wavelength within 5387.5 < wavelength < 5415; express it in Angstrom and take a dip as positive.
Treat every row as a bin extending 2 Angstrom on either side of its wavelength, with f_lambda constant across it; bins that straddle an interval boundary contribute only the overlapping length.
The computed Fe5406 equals 1.07 Angstrom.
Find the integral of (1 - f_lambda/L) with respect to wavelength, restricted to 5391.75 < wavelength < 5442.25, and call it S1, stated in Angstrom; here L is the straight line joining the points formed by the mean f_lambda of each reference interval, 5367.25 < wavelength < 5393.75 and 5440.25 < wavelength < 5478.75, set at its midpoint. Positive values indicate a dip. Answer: 1.8 Angstrom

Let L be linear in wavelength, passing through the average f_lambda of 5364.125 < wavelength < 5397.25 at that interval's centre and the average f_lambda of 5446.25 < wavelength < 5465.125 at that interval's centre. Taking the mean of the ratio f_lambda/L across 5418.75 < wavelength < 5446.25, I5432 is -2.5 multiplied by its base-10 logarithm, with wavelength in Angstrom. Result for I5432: 0.03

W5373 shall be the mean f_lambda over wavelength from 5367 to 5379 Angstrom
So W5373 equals 2.37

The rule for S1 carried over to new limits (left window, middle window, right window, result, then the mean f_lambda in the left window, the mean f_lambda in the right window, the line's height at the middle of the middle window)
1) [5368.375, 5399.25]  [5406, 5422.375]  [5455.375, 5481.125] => 0.39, 2.37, 2.38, 2.38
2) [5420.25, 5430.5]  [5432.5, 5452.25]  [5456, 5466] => -0.29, 2.31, 2.37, 2.34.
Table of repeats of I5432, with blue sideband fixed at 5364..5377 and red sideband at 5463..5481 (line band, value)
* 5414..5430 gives 0.020 mag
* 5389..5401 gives 0.019 mag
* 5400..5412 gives 0.058 mag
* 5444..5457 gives -0.005 mag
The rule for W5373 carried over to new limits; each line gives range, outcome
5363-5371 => 2.31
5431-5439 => 2.29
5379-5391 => 2.4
